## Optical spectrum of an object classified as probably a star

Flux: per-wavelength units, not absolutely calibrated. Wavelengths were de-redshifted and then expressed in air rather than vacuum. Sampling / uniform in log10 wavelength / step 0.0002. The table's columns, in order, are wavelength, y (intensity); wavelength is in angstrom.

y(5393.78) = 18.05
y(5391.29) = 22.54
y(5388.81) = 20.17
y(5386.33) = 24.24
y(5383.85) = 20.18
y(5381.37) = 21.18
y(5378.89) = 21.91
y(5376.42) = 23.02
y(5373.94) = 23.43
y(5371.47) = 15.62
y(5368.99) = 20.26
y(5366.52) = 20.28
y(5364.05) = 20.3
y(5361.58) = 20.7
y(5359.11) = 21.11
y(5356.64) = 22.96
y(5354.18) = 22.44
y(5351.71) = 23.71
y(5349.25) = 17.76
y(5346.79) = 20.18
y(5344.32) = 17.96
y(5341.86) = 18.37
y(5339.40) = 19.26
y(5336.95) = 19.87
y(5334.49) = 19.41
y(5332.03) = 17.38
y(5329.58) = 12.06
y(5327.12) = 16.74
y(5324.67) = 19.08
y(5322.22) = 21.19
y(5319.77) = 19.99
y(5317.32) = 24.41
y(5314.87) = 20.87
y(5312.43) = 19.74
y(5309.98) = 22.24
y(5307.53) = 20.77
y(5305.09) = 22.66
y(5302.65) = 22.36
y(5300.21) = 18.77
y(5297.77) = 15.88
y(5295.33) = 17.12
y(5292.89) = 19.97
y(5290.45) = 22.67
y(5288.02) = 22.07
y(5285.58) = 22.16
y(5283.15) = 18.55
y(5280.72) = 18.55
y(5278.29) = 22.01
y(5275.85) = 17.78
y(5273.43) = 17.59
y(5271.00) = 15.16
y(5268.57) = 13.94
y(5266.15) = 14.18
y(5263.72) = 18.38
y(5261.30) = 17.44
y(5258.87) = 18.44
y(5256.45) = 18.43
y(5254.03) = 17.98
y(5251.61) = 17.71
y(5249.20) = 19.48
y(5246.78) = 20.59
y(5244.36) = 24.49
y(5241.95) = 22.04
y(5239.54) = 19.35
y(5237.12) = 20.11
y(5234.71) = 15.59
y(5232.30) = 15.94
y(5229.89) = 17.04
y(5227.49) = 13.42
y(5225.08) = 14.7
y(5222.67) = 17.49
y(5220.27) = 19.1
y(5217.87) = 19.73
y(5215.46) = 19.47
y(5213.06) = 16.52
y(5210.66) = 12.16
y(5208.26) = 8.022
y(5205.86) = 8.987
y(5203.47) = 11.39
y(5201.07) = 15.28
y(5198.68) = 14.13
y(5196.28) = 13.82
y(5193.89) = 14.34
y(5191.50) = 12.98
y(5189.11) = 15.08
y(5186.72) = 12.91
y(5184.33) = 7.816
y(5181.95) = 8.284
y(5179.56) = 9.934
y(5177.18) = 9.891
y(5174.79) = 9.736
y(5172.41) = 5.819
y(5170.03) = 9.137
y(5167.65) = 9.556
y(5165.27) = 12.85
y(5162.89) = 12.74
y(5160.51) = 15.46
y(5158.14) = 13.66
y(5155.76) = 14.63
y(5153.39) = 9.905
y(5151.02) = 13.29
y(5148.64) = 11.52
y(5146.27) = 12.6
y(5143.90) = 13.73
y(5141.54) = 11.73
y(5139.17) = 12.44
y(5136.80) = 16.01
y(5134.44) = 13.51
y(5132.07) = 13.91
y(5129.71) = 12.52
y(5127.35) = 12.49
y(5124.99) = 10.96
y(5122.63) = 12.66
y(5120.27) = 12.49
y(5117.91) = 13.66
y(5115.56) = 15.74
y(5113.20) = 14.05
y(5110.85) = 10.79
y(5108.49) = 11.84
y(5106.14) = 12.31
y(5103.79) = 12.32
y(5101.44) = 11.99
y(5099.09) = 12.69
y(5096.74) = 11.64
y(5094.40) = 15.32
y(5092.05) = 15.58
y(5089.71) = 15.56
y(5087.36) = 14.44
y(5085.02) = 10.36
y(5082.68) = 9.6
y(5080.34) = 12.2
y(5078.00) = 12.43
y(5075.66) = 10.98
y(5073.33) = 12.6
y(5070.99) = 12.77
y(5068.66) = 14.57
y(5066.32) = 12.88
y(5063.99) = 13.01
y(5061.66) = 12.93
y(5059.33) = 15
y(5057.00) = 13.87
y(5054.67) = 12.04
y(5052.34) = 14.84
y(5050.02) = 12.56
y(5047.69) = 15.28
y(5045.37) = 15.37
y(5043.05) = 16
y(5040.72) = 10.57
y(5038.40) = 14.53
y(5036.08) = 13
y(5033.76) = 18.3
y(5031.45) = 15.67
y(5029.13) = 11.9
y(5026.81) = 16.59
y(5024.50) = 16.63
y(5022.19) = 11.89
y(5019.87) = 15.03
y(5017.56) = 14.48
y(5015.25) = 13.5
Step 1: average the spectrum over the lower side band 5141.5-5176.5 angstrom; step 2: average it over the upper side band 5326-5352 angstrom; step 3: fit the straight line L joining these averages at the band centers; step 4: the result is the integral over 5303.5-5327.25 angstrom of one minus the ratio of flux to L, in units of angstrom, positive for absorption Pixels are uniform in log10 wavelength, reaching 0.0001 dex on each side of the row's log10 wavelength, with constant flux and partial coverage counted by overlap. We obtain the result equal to -4.9 angstrom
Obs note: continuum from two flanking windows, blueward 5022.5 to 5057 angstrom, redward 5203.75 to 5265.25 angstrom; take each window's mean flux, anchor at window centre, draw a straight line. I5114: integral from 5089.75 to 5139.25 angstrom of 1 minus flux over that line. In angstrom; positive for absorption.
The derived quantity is 7.4 angstrom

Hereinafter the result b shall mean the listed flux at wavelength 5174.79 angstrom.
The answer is 9.736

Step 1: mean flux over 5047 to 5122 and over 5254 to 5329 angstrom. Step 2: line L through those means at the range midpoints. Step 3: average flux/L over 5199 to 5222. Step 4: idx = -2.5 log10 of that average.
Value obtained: 0.157 mag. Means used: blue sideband 13.1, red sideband 19.2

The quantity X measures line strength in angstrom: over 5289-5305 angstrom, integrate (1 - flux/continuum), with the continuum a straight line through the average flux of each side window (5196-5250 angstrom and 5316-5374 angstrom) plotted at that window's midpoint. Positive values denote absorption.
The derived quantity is -1.1 angstrom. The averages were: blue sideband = 16.5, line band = 19.7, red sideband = 19.7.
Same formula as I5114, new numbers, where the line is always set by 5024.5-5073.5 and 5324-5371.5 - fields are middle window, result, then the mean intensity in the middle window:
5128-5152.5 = 4.11 angstrom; 13.1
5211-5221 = -0.63 angstrom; 18.1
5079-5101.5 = 2.81 angstrom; 13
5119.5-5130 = 2.21 angstrom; 12.2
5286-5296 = -1.31 angstrom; 20.8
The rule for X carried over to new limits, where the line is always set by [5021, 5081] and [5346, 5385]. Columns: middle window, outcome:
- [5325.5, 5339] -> 2.0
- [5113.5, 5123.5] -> 1.1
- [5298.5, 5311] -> -1.0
